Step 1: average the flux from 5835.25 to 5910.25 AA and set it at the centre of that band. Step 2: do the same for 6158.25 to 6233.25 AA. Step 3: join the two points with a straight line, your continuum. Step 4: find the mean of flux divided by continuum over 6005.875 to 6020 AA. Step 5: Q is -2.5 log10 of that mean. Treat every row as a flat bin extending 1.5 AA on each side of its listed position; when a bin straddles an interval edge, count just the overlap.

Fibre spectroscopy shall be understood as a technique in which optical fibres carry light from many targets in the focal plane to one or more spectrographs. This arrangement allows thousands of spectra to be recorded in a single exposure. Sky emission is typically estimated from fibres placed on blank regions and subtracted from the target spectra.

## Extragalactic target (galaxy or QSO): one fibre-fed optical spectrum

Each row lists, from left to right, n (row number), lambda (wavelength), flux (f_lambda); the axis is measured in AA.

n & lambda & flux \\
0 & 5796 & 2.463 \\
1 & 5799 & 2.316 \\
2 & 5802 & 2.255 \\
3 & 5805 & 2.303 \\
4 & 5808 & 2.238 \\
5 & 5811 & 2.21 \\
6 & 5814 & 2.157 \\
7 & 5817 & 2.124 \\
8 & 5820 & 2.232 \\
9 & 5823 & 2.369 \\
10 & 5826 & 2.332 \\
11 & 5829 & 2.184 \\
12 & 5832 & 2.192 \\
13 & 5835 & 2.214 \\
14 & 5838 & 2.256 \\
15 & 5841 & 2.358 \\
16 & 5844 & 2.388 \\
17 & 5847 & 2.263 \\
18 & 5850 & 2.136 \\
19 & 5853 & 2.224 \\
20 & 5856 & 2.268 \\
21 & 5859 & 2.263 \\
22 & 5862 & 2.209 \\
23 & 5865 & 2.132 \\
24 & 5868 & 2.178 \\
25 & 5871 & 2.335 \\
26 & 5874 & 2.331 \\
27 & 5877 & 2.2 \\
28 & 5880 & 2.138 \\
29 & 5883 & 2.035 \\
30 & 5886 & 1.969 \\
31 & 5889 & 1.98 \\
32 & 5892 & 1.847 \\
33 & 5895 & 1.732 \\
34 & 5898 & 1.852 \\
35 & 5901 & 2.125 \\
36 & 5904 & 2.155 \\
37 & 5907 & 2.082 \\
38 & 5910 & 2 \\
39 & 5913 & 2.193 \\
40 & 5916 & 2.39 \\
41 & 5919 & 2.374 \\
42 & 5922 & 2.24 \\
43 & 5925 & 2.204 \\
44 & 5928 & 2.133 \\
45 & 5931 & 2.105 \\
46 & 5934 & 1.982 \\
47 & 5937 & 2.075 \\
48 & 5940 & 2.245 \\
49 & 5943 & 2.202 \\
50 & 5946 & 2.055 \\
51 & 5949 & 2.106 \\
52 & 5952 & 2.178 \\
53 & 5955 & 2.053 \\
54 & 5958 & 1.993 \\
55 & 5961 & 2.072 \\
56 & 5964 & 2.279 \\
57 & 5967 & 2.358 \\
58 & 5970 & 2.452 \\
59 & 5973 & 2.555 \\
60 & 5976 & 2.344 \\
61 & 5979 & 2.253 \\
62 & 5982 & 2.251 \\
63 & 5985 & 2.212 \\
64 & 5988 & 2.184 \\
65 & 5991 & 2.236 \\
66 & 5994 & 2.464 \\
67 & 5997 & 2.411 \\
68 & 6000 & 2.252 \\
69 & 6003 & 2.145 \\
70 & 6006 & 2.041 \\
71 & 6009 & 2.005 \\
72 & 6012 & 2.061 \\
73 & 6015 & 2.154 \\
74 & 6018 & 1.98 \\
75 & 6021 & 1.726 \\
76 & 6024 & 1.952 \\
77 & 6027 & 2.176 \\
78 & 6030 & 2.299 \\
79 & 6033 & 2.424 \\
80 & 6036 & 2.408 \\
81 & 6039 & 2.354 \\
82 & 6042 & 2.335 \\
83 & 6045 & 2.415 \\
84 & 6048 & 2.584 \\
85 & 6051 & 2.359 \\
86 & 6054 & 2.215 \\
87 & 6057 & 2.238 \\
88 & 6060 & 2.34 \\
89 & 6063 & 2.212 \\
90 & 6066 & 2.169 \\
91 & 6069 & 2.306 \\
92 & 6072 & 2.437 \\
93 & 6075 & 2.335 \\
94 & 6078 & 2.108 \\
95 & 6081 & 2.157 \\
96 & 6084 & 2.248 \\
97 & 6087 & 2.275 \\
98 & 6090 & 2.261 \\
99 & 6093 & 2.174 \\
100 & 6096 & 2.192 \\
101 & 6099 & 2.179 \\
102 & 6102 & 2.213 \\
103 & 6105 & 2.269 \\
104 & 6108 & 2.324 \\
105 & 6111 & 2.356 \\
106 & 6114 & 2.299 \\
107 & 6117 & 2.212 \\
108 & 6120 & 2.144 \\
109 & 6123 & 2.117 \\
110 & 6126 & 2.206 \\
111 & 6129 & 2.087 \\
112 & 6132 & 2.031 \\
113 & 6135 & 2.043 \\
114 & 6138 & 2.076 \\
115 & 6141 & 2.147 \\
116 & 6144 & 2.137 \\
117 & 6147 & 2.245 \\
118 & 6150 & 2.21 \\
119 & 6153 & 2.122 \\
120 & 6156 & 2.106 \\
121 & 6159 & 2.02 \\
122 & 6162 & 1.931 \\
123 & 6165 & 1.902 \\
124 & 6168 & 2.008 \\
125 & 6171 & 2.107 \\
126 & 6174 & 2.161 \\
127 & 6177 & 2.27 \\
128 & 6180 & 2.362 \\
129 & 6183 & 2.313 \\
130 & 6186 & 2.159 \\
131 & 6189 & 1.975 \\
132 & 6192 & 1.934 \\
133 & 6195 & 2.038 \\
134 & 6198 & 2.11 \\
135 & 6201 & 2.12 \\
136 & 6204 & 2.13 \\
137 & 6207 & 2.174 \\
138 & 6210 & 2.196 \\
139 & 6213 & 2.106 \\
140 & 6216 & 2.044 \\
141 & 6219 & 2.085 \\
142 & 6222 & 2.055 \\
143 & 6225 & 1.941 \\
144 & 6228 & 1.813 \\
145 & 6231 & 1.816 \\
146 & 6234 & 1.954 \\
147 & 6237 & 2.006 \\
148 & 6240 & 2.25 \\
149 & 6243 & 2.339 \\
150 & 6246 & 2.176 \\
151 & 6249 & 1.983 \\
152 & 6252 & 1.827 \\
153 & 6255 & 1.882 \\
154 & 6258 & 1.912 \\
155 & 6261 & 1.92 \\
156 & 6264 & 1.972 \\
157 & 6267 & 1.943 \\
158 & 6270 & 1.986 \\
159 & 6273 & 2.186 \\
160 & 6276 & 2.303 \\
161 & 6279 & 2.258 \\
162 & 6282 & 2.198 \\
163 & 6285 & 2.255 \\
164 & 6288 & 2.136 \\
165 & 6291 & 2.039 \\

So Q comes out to 0.038 mag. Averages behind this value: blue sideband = 2.14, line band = 2.04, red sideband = 2.07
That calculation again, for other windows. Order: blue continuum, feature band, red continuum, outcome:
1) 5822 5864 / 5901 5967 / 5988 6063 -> 0.045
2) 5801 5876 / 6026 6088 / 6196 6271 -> -0.088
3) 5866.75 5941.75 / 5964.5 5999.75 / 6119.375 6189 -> -0.105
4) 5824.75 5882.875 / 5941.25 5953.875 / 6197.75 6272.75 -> 0.026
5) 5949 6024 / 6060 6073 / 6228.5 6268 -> -0.076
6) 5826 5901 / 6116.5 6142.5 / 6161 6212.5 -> 0.003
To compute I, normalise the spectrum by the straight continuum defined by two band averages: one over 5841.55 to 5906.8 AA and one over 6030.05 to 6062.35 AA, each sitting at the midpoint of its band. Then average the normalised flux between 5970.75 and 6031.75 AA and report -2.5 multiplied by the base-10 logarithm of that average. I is 0.053 mag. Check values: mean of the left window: 2.13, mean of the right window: 2.36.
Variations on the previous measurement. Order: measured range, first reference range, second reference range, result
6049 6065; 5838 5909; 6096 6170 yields -0.068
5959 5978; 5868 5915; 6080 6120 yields -0.096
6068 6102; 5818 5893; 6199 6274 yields -0.070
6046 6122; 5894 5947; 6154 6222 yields -0.077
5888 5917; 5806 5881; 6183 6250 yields 0.093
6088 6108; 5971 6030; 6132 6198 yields -0.043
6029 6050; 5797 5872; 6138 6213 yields -0.111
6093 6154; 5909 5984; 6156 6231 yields -0.034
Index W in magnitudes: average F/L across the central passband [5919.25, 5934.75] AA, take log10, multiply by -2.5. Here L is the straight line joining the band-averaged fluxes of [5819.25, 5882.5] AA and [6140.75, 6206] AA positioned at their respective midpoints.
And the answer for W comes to 0.027 mag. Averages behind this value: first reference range 2.24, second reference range 2.11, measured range 2.16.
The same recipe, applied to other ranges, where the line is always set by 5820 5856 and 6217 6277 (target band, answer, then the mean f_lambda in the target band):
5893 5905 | 0.14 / 1.95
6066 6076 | -0.10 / 2.33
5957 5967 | 0.02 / 2.16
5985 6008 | -0.04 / 2.24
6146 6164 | -0.01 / 2.1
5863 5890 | 0.05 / 2.15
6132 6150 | -0.03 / 2.13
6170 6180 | -0.08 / 2.21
